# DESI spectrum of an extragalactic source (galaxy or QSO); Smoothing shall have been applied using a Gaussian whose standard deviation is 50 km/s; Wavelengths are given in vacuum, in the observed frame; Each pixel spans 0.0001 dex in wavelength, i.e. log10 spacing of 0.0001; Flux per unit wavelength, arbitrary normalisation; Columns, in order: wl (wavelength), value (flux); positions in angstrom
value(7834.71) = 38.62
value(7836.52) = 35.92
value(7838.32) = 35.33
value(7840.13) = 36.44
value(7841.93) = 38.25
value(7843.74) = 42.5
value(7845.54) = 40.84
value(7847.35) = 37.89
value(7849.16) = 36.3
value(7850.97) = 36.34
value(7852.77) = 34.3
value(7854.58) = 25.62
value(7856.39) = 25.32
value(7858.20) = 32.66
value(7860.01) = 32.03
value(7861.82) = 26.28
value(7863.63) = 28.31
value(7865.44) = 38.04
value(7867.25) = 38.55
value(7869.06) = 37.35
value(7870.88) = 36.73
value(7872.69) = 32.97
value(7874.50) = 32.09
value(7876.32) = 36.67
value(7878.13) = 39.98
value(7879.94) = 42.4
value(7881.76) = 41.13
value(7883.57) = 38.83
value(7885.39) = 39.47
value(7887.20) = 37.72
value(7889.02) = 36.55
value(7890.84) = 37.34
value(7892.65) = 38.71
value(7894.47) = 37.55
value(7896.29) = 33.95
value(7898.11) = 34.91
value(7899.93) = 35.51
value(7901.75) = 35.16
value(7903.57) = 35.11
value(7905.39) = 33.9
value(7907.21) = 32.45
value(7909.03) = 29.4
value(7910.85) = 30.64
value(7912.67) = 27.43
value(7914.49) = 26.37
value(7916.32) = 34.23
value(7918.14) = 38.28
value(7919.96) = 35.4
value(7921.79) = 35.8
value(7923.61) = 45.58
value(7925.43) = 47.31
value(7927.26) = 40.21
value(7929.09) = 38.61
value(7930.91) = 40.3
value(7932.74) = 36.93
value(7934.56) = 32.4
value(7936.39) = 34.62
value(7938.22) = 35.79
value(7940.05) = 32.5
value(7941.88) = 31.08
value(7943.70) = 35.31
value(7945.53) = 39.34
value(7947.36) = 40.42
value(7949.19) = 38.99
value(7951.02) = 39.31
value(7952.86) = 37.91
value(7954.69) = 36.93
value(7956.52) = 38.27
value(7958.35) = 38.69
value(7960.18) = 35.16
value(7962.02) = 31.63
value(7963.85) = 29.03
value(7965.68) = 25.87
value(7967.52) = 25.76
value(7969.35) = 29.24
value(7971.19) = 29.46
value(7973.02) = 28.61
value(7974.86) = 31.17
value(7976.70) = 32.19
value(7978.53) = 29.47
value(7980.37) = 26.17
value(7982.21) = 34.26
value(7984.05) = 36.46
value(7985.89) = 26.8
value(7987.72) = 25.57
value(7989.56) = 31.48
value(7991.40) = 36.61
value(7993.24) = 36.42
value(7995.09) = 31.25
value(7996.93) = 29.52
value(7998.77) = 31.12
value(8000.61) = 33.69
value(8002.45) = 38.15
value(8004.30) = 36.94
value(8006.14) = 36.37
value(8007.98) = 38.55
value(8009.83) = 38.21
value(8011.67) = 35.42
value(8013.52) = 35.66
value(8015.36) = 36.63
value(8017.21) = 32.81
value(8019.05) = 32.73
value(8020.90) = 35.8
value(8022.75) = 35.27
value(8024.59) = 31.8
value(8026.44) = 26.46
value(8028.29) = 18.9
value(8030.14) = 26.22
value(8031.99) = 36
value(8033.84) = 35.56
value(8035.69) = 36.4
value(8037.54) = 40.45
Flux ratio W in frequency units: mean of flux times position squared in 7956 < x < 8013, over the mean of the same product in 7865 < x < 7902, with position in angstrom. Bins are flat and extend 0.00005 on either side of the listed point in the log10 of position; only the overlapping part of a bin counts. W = 0.9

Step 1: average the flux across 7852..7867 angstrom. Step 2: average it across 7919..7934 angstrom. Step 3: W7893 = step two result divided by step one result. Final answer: 1.30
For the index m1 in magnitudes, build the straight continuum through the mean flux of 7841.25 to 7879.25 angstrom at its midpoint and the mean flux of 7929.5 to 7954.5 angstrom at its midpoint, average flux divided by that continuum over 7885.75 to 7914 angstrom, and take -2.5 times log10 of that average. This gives 0.04 mag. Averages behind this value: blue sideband 34.7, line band 34.4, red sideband 36.6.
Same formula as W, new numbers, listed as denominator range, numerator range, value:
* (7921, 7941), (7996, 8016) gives 0.95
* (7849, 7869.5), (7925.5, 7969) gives 1.12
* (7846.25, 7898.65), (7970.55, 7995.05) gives 0.90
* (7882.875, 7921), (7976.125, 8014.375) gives 0.99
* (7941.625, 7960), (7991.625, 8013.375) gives 0.94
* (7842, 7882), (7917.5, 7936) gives 1.13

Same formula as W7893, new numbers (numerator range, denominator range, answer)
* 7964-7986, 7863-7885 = 0.80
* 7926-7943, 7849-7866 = 1.16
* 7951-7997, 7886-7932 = 0.89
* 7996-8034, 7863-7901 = 0.90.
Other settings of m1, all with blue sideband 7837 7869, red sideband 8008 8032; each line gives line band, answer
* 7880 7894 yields -0.14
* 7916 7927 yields -0.18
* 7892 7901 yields -0.06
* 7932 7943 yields -0.01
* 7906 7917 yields 0.13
